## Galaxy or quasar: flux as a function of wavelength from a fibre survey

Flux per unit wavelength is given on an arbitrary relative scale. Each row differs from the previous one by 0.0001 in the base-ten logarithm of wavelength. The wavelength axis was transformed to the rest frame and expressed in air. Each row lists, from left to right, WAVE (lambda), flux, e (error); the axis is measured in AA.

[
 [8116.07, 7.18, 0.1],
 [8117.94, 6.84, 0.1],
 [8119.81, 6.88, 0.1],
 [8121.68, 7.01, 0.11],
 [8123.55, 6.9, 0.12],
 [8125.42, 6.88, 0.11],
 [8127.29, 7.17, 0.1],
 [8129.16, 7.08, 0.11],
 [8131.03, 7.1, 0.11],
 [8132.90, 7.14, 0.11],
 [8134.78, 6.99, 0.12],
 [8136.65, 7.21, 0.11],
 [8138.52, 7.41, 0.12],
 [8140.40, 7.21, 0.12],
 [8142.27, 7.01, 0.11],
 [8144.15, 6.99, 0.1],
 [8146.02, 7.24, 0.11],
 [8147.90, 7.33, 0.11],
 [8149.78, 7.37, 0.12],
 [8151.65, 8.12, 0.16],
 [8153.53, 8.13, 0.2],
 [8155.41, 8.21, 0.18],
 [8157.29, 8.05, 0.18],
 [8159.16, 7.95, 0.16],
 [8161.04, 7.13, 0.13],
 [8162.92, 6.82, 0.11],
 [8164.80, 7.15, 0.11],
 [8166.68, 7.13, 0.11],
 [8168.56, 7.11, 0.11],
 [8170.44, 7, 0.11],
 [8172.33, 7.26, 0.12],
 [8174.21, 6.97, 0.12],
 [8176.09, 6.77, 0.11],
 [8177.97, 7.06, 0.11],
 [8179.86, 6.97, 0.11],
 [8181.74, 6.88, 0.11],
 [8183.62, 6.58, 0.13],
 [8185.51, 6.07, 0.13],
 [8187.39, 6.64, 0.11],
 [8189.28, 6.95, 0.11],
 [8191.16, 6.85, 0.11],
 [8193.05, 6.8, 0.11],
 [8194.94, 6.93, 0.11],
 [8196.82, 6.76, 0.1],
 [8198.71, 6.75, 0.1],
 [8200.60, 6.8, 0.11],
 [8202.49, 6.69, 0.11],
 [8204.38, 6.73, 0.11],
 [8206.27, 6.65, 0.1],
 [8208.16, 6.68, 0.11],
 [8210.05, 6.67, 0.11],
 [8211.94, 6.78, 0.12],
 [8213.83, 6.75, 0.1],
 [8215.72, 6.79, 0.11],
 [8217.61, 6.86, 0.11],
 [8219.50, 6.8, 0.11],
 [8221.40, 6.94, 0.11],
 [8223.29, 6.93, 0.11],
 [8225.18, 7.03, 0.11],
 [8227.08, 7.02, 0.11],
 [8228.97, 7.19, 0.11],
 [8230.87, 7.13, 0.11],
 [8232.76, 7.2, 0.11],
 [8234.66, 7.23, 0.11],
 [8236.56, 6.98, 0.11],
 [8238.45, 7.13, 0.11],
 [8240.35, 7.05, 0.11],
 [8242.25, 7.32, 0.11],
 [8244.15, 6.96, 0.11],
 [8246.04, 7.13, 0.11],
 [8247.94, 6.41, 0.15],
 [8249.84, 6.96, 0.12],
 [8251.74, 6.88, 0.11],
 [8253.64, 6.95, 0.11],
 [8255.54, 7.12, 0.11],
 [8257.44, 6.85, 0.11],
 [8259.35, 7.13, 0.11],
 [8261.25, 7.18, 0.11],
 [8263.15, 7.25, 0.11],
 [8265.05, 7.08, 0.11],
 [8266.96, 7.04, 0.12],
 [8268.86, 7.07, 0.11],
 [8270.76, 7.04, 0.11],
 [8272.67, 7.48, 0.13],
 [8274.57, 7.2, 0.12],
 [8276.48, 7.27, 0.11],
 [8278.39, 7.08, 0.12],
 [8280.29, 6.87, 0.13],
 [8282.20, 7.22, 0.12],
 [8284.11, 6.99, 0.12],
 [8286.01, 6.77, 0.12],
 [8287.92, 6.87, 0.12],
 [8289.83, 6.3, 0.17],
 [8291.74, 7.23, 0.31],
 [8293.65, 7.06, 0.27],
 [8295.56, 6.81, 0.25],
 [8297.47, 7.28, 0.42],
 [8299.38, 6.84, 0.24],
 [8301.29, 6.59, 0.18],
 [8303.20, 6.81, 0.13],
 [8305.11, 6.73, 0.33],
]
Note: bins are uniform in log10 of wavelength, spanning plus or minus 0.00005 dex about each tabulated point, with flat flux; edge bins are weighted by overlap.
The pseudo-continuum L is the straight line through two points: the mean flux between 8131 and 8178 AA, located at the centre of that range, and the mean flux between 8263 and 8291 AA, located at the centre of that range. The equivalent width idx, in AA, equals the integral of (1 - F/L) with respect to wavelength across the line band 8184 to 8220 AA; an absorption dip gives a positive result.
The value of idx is 2.35 AA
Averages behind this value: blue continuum 7.31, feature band 6.73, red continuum 7.03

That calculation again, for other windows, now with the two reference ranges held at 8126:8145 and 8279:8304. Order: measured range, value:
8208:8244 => 0.08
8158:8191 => 0.46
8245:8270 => -0.20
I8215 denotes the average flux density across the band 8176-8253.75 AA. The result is 6.87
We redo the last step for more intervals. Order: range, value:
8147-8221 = 7.02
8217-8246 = 7.06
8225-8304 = 7.02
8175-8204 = 6.77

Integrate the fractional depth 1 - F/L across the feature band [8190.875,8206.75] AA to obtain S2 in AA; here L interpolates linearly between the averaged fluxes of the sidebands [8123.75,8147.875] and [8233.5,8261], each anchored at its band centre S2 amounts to 0.6 AA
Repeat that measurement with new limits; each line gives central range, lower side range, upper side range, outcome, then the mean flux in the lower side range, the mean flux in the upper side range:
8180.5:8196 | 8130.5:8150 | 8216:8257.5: 0.8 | 7.17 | 7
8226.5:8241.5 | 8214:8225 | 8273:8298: -0.5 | 6.87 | 7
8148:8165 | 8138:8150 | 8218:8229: -1.2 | 7.2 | 6.96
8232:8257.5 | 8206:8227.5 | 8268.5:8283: -0.1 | 6.83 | 7.16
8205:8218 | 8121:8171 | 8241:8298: 0.8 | 7.3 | 7.02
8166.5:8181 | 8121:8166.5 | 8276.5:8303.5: 0.4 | 7.32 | 6.92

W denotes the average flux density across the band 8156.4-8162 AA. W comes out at 7.71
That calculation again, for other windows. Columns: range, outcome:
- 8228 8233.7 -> 7.18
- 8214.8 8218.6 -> 6.83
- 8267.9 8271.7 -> 7.07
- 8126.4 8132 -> 7.12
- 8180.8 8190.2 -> 6.62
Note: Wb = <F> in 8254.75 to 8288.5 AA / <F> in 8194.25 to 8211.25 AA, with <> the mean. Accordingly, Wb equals 1.1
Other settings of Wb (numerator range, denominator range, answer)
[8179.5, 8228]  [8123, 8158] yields 0.92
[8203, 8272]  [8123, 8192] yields 0.97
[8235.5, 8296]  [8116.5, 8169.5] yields 0.97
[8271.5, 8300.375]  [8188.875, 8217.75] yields 1.04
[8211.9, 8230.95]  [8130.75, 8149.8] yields 0.97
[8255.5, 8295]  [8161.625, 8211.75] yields 1.03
